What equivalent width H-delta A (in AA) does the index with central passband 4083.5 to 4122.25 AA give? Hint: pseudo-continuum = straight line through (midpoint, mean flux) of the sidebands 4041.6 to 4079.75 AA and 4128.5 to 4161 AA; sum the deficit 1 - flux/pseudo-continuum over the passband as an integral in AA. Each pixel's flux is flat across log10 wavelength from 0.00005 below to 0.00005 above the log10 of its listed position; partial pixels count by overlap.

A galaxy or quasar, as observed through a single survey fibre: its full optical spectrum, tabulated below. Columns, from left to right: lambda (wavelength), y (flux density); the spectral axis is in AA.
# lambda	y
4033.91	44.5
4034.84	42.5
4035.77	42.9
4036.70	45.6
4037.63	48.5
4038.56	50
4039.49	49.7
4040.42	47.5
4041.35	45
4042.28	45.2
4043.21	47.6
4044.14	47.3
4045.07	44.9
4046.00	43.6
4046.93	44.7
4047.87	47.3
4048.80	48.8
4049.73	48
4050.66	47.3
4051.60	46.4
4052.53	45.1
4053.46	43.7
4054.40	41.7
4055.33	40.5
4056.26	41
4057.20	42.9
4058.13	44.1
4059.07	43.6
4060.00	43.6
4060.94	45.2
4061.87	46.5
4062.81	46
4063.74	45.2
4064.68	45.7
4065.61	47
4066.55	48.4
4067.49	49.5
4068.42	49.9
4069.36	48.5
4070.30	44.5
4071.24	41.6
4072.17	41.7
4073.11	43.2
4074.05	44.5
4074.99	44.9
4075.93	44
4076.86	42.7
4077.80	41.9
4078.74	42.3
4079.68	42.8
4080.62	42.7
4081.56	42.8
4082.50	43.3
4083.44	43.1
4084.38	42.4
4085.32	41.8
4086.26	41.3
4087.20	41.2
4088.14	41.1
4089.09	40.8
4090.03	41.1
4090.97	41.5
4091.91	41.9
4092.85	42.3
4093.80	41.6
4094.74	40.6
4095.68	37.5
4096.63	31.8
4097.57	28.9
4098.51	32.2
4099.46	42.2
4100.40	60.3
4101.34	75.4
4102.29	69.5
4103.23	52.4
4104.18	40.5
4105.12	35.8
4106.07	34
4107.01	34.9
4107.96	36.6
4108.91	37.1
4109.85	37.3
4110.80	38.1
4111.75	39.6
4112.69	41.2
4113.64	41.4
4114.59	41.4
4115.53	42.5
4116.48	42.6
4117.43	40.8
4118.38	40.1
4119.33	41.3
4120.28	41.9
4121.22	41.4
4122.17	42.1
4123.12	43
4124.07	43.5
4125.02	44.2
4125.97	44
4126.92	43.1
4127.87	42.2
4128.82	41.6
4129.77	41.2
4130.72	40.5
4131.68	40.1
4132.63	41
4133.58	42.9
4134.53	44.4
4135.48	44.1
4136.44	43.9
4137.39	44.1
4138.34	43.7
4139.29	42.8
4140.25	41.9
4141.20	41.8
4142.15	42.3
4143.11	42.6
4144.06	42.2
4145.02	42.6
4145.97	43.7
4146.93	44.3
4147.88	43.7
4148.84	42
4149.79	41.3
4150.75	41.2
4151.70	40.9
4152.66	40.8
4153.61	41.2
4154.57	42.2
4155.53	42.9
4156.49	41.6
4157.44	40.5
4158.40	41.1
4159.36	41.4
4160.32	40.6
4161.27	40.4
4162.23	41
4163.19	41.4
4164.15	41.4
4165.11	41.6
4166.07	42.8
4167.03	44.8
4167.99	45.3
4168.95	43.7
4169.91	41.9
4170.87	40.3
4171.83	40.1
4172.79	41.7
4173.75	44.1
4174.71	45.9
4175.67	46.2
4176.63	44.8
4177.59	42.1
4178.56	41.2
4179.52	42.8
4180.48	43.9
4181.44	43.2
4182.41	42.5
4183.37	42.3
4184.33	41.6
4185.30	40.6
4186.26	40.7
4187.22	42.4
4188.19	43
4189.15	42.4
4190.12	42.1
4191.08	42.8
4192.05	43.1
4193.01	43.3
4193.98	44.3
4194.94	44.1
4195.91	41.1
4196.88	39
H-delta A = 1.5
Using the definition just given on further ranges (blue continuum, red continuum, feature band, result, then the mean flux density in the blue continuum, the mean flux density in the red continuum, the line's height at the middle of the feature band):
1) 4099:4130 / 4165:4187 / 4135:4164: 0.6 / 43.5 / 42.8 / 43.1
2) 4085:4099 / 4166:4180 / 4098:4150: -2.9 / 39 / 43.2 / 40.7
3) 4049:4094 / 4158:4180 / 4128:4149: 0.1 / 43.8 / 42.5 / 42.9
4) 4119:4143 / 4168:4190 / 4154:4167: 0.3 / 42.5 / 42.7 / 42.6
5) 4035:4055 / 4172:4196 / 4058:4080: 0.3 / 46.1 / 42.9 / 45.6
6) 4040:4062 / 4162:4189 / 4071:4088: 0.7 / 45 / 42.6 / 44.5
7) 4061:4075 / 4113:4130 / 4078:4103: 0.3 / 45.8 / 42.1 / 44.3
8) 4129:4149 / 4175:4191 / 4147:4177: 0.3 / 42.6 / 42.7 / 42.7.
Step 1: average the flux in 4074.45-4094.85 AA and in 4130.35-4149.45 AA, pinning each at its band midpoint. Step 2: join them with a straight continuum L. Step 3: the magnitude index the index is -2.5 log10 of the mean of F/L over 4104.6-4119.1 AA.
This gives 0.09 mag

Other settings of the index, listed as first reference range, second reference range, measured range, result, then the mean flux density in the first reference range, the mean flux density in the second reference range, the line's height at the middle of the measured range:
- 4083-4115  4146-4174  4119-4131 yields -0.010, 42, 41.9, 42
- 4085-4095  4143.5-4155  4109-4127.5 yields 0.008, 41.4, 42.2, 41.8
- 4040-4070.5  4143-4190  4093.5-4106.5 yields -0.007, 45.7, 42.3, 44.3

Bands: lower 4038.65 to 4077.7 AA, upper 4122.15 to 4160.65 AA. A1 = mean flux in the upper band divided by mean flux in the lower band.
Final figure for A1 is 0.9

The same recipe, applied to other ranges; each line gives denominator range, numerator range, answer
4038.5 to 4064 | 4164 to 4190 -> 0.94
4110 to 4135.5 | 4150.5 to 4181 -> 1.01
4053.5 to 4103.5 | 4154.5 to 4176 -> 0.96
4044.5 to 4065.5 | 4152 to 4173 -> 0.93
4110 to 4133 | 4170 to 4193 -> 1.03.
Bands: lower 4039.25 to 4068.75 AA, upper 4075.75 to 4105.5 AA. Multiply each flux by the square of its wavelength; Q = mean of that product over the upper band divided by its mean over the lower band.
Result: 0.97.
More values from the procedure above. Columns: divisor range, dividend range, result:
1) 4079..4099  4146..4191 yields 1.10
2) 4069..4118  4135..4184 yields 1.03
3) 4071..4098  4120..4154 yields 1.05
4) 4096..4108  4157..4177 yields 0.99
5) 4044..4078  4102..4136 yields 0.95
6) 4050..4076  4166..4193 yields 1.01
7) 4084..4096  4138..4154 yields 1.05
